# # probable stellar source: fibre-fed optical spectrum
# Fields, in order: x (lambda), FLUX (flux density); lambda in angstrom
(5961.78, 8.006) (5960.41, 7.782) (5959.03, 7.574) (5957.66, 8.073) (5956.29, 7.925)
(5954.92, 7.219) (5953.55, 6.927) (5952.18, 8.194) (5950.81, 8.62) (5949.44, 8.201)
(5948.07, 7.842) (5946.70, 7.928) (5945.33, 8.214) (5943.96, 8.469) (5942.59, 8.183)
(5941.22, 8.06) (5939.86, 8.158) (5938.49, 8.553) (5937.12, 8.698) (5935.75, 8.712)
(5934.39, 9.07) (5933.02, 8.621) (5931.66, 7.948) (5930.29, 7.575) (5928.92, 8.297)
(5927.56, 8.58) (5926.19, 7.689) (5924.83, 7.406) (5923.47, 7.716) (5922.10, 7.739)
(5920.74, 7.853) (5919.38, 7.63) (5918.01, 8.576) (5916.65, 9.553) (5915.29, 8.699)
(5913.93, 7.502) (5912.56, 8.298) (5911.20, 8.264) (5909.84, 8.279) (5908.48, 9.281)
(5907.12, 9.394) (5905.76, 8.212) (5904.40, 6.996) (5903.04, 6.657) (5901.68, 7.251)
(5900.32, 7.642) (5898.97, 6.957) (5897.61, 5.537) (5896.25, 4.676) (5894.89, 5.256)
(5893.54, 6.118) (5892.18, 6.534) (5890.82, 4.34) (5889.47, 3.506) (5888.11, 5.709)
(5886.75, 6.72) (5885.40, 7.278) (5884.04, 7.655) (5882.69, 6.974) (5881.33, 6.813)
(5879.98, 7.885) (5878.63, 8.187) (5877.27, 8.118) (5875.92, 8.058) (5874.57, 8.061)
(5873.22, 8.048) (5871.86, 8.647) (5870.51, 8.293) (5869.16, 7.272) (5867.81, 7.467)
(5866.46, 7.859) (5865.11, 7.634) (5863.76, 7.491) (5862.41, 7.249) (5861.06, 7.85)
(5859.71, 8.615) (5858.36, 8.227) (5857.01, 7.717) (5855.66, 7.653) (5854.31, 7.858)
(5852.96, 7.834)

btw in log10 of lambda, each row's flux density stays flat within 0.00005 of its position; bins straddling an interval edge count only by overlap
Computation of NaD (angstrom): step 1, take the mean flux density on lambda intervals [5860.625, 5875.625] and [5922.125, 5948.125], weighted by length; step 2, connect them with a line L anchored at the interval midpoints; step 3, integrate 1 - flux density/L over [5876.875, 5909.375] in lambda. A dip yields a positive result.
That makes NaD 4.6 angstrom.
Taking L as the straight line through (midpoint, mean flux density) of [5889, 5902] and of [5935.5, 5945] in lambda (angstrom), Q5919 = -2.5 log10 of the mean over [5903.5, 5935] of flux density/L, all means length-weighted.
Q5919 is -0.155 mag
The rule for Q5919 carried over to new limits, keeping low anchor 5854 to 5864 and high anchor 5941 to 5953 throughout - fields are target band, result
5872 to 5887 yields 0.033 mag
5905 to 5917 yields -0.069 mag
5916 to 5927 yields 0.008 mag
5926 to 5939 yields -0.036 mag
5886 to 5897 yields 0.428 mag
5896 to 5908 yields 0.122 mag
